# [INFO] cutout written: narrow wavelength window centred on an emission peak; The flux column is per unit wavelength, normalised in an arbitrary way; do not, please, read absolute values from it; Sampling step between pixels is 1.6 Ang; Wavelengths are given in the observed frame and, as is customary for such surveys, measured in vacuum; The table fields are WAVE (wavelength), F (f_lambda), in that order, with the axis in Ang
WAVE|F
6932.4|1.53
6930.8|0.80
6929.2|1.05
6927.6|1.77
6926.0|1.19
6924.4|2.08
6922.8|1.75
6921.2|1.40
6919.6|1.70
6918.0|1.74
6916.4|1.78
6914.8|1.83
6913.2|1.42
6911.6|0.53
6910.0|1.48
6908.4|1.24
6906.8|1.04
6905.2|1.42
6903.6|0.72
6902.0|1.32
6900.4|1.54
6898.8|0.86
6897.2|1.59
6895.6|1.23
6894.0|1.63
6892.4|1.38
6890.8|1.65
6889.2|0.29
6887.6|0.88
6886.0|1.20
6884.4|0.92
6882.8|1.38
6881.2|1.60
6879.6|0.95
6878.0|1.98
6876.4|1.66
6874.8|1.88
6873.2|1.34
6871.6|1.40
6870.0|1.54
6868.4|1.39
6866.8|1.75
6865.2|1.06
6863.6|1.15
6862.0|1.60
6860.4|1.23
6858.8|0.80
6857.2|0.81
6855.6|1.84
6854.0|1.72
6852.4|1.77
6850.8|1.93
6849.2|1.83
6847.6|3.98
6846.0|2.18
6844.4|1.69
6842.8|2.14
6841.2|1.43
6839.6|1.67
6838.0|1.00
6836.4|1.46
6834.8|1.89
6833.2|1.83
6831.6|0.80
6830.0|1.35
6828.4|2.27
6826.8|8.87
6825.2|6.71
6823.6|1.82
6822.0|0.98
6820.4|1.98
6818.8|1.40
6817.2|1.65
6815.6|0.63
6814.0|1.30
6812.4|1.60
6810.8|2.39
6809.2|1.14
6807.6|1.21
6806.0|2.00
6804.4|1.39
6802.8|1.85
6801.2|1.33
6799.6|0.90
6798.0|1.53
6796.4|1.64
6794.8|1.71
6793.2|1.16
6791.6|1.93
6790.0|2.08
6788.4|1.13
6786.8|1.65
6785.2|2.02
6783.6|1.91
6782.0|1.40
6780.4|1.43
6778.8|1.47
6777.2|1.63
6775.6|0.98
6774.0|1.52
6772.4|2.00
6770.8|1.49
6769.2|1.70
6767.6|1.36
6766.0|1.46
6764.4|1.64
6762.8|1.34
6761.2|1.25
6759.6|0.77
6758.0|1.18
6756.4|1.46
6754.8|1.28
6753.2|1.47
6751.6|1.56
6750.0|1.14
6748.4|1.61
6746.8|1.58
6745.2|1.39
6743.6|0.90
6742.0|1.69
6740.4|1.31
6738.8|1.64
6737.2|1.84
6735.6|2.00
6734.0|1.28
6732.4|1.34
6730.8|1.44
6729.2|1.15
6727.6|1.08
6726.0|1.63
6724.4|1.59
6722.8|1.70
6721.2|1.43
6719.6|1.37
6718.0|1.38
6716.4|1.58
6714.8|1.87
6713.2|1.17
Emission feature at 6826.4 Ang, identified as H-alpha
